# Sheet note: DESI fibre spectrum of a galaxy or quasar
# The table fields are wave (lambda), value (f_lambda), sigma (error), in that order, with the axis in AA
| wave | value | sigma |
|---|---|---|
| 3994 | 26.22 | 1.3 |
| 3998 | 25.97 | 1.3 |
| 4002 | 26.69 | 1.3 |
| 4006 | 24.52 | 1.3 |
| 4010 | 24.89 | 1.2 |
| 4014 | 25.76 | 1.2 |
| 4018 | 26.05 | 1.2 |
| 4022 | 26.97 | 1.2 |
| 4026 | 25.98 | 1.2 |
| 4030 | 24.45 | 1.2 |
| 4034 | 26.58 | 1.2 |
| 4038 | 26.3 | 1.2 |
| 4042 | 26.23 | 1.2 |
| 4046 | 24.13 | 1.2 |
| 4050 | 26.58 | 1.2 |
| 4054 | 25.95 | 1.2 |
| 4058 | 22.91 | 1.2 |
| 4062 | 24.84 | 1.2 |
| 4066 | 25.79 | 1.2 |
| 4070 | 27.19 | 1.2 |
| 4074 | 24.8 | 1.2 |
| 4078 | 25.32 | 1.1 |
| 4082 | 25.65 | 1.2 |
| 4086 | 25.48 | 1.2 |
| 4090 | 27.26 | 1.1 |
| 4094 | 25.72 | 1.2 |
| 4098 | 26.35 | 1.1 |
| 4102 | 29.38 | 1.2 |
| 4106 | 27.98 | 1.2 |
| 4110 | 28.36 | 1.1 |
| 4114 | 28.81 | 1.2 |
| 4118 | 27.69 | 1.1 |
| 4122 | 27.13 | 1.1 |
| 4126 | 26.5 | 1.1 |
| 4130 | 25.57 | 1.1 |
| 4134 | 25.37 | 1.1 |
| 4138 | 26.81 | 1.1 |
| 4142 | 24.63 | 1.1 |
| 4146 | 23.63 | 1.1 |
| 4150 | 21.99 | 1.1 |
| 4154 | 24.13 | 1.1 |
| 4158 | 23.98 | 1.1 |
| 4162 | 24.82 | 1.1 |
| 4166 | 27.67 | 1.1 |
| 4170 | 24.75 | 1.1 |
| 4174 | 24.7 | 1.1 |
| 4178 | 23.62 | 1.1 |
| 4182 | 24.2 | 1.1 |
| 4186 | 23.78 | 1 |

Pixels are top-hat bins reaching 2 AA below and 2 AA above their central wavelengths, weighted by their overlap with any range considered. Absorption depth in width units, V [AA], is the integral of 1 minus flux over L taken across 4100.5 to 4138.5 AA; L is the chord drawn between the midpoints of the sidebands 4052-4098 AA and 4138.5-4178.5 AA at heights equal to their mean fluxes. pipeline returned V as -3.6 AA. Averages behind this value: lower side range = 25.6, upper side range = 24.5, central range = 27.4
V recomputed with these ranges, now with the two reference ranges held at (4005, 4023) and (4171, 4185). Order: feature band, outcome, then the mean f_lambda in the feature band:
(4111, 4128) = -2.0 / 27.6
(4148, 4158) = 0.5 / 23.2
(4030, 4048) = -0.2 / 25.7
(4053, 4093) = -0.6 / 25.5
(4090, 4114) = -2.7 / 27.6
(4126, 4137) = -0.5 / 25.8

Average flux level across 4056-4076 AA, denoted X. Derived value 25.1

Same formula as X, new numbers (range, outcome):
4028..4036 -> 25.5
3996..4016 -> 25.6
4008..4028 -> 25.9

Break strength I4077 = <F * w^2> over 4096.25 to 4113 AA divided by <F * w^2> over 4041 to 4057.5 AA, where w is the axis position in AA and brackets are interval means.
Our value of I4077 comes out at 1.13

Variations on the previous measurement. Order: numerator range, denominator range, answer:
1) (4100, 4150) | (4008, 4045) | 1.08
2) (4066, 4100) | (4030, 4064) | 1.04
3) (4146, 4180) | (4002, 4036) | 1.02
